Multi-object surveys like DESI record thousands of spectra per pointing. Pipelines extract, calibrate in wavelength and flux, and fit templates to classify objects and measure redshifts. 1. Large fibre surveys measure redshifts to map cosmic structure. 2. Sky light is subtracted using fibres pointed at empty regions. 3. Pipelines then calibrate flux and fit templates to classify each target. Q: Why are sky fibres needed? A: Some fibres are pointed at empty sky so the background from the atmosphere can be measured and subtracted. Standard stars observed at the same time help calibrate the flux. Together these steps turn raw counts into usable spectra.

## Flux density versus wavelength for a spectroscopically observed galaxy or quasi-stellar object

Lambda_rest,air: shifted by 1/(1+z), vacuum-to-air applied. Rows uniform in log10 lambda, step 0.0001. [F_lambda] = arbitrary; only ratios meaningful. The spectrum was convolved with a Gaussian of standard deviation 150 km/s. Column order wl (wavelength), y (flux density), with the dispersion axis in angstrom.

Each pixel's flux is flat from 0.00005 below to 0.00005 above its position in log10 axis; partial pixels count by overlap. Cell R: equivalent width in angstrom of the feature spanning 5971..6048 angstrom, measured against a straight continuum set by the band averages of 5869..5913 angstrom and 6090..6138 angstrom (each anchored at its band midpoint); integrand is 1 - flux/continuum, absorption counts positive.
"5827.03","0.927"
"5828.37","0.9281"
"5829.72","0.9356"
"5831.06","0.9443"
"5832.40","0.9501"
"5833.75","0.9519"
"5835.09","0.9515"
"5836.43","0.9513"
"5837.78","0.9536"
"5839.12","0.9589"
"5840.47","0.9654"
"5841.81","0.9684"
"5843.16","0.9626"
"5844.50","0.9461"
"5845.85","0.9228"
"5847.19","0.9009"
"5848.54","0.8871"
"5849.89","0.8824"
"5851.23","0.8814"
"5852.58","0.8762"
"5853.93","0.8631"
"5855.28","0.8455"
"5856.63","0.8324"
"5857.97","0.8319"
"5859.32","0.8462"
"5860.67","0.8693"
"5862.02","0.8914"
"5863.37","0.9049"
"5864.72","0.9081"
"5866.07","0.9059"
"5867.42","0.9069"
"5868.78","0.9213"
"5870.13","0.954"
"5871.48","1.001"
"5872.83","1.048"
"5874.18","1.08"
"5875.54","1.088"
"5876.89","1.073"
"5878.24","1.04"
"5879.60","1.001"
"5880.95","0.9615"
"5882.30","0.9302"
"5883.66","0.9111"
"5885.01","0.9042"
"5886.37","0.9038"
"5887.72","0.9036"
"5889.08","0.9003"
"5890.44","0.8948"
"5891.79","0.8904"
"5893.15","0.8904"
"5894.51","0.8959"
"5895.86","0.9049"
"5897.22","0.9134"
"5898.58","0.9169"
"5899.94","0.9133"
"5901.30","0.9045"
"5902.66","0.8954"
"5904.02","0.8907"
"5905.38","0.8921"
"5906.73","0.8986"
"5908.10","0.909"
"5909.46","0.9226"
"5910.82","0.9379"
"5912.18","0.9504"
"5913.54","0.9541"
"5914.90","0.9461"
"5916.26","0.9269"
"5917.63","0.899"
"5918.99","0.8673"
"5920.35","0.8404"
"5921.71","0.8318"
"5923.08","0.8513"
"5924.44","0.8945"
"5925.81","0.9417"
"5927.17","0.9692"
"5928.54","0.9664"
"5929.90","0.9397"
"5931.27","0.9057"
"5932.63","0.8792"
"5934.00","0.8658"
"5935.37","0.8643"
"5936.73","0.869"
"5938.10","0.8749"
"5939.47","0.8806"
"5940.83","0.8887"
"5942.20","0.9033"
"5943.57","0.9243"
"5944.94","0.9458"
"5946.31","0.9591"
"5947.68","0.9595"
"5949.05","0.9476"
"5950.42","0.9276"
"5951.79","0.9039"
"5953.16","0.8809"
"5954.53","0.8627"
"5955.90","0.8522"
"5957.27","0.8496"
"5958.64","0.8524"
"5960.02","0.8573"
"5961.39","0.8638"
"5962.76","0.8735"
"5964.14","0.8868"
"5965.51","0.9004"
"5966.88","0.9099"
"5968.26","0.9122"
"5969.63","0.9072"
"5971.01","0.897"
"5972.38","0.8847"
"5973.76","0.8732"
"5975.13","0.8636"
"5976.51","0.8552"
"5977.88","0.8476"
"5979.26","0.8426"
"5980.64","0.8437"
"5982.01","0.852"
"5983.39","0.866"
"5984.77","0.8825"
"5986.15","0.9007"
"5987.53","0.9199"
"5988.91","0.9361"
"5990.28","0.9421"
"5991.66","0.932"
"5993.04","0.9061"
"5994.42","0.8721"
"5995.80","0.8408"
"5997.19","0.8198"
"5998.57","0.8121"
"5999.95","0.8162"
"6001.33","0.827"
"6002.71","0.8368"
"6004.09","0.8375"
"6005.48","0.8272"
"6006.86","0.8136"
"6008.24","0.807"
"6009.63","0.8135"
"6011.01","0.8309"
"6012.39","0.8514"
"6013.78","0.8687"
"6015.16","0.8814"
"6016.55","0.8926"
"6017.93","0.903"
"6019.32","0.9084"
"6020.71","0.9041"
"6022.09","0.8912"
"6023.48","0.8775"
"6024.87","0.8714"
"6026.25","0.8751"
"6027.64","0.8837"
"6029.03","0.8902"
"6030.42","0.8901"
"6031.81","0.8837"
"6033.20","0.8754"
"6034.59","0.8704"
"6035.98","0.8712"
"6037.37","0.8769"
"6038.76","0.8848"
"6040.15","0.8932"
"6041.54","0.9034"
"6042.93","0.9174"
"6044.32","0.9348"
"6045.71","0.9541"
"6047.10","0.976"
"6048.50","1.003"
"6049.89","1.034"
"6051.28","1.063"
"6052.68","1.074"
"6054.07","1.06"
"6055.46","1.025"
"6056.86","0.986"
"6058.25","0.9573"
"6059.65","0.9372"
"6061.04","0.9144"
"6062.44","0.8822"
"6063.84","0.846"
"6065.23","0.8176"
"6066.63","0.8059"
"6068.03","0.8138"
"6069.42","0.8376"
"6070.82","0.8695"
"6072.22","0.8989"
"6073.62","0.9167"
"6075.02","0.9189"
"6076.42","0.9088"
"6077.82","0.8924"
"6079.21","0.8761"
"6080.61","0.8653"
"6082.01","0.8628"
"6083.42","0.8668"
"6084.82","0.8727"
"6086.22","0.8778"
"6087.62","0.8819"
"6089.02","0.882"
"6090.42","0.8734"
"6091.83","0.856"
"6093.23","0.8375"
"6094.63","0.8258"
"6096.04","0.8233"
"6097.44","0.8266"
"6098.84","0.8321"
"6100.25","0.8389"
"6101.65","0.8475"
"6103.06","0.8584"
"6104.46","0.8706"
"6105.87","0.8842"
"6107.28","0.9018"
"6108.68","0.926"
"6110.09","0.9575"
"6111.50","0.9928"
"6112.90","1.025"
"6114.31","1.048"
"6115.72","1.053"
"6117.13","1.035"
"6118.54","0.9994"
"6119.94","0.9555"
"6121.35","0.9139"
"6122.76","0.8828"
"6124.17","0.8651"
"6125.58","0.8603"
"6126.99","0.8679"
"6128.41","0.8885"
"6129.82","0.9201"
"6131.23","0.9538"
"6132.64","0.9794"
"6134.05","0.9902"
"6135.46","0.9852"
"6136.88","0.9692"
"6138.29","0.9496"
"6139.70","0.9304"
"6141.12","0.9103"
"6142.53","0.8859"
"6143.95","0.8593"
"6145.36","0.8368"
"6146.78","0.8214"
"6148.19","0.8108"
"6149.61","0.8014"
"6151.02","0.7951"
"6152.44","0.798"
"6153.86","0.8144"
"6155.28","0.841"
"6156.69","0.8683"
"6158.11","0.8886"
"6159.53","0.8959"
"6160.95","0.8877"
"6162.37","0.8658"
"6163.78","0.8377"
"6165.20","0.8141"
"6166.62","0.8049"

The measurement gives 4.34 angstrom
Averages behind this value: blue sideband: 0.941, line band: 0.876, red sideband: 0.917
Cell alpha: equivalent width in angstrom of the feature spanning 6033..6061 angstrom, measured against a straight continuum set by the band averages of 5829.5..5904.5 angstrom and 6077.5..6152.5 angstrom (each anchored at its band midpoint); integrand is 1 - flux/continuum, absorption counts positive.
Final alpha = -1.5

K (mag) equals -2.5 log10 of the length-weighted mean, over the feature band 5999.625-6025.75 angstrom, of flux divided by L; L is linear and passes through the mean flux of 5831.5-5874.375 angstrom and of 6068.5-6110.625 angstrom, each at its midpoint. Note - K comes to 0.04 mag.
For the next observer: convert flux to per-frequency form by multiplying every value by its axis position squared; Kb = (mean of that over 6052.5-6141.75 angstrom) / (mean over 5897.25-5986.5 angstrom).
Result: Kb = 1.1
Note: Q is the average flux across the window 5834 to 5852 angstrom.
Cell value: 0.934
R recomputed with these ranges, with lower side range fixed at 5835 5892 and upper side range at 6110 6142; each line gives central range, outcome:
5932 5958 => 1.1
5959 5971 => 0.7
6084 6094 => 0.9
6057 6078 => 1.4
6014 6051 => 1.5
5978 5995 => 0.9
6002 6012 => 1.3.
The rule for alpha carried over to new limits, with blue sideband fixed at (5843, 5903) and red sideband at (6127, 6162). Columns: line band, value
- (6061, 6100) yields 1.39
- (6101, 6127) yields -1.34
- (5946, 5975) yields 0.59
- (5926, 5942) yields 0.22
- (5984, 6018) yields 1.62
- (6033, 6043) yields 0.17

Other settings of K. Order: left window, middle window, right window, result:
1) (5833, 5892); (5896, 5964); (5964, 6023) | -0.001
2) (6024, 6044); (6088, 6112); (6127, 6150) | 0.033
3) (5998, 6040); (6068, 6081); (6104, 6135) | 0.029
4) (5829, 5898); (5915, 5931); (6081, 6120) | 0.022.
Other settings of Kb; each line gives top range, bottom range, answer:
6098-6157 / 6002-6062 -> 1.03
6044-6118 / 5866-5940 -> 1.05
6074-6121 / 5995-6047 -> 1.06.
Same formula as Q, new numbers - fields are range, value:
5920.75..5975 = 0.896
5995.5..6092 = 0.89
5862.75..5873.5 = 0.944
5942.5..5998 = 0.889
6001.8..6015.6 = 0.836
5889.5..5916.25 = 0.912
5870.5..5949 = 0.925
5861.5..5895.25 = 0.949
